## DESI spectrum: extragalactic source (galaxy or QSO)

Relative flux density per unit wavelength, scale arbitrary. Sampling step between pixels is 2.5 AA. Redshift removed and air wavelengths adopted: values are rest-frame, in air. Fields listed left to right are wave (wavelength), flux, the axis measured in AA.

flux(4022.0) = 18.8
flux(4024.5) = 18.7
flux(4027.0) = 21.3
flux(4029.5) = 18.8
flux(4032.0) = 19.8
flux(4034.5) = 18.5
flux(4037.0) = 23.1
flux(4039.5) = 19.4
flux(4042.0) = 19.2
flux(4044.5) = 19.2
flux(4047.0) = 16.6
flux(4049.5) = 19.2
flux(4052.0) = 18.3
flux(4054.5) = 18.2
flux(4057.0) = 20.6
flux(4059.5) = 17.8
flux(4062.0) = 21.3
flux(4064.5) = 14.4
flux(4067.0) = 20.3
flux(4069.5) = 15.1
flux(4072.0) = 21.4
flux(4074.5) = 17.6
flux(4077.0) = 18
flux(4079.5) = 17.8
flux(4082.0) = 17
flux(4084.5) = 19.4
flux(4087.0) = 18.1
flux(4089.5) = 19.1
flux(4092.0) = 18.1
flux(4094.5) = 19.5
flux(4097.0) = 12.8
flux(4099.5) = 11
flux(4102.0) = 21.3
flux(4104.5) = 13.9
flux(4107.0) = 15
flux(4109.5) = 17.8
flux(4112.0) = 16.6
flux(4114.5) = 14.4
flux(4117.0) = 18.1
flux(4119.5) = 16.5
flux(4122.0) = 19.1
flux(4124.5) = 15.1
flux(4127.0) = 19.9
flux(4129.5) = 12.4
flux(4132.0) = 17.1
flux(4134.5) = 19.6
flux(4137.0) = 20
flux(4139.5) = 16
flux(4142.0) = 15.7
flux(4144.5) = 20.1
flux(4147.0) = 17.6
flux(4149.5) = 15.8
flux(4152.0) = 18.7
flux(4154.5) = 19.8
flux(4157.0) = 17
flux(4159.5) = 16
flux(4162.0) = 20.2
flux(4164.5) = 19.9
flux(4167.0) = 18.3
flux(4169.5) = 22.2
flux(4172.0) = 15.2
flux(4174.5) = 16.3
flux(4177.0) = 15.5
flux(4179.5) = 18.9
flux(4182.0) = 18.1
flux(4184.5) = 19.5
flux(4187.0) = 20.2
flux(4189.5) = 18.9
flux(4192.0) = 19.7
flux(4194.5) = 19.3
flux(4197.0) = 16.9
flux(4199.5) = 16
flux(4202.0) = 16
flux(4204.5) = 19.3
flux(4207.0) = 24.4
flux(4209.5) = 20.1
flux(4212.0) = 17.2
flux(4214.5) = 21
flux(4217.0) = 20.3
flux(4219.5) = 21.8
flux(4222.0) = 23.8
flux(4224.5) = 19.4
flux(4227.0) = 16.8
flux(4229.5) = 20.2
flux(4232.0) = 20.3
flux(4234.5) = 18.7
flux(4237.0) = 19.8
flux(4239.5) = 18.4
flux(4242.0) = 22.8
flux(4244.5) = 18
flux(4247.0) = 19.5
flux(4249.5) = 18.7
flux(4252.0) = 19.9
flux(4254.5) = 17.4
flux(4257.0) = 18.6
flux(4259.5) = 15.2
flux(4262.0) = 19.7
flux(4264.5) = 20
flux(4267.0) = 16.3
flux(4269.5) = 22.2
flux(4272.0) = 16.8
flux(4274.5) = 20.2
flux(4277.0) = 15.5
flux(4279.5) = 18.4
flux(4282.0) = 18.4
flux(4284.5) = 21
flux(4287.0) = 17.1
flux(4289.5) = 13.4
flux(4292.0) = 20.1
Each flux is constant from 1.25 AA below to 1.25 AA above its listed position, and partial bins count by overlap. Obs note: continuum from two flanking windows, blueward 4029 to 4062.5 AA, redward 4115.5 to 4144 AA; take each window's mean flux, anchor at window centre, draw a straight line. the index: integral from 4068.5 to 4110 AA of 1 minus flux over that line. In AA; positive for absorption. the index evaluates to 2.3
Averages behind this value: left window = 19.3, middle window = 17.2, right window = 17.3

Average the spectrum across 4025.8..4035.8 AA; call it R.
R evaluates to 19.6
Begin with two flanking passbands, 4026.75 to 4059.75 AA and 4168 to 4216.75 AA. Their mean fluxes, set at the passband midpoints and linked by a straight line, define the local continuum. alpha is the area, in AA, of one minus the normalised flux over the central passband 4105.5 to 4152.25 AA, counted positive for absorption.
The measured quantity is 4.6 AA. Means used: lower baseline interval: 19.3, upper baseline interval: 18.7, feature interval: 17.1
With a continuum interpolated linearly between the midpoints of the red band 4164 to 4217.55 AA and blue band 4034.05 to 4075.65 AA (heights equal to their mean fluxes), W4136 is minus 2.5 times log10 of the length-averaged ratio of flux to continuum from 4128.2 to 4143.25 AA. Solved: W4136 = 0.12 mag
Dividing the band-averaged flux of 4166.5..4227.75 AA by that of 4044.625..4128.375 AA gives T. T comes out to 1.08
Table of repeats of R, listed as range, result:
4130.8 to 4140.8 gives 18.2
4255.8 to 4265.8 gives 18.4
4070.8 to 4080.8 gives 18.7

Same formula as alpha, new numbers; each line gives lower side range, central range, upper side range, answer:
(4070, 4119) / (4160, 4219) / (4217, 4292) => -2.00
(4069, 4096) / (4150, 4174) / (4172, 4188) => -0.69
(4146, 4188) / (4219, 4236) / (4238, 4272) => -1.27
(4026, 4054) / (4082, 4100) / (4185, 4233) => 2.13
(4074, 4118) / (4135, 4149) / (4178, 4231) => 0.10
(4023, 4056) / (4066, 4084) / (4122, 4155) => 0.43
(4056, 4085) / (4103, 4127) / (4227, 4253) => 2.74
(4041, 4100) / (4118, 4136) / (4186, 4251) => 1.38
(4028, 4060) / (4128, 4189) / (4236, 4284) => 3.26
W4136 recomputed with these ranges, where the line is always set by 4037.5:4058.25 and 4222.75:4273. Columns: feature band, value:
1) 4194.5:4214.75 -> 0.01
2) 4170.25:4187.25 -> 0.08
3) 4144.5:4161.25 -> 0.07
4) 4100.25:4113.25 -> 0.14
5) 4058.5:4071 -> 0.07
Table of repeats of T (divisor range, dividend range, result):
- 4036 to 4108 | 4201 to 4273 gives 1.08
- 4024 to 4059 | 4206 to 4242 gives 1.05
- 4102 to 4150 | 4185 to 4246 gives 1.15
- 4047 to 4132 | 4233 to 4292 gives 1.07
